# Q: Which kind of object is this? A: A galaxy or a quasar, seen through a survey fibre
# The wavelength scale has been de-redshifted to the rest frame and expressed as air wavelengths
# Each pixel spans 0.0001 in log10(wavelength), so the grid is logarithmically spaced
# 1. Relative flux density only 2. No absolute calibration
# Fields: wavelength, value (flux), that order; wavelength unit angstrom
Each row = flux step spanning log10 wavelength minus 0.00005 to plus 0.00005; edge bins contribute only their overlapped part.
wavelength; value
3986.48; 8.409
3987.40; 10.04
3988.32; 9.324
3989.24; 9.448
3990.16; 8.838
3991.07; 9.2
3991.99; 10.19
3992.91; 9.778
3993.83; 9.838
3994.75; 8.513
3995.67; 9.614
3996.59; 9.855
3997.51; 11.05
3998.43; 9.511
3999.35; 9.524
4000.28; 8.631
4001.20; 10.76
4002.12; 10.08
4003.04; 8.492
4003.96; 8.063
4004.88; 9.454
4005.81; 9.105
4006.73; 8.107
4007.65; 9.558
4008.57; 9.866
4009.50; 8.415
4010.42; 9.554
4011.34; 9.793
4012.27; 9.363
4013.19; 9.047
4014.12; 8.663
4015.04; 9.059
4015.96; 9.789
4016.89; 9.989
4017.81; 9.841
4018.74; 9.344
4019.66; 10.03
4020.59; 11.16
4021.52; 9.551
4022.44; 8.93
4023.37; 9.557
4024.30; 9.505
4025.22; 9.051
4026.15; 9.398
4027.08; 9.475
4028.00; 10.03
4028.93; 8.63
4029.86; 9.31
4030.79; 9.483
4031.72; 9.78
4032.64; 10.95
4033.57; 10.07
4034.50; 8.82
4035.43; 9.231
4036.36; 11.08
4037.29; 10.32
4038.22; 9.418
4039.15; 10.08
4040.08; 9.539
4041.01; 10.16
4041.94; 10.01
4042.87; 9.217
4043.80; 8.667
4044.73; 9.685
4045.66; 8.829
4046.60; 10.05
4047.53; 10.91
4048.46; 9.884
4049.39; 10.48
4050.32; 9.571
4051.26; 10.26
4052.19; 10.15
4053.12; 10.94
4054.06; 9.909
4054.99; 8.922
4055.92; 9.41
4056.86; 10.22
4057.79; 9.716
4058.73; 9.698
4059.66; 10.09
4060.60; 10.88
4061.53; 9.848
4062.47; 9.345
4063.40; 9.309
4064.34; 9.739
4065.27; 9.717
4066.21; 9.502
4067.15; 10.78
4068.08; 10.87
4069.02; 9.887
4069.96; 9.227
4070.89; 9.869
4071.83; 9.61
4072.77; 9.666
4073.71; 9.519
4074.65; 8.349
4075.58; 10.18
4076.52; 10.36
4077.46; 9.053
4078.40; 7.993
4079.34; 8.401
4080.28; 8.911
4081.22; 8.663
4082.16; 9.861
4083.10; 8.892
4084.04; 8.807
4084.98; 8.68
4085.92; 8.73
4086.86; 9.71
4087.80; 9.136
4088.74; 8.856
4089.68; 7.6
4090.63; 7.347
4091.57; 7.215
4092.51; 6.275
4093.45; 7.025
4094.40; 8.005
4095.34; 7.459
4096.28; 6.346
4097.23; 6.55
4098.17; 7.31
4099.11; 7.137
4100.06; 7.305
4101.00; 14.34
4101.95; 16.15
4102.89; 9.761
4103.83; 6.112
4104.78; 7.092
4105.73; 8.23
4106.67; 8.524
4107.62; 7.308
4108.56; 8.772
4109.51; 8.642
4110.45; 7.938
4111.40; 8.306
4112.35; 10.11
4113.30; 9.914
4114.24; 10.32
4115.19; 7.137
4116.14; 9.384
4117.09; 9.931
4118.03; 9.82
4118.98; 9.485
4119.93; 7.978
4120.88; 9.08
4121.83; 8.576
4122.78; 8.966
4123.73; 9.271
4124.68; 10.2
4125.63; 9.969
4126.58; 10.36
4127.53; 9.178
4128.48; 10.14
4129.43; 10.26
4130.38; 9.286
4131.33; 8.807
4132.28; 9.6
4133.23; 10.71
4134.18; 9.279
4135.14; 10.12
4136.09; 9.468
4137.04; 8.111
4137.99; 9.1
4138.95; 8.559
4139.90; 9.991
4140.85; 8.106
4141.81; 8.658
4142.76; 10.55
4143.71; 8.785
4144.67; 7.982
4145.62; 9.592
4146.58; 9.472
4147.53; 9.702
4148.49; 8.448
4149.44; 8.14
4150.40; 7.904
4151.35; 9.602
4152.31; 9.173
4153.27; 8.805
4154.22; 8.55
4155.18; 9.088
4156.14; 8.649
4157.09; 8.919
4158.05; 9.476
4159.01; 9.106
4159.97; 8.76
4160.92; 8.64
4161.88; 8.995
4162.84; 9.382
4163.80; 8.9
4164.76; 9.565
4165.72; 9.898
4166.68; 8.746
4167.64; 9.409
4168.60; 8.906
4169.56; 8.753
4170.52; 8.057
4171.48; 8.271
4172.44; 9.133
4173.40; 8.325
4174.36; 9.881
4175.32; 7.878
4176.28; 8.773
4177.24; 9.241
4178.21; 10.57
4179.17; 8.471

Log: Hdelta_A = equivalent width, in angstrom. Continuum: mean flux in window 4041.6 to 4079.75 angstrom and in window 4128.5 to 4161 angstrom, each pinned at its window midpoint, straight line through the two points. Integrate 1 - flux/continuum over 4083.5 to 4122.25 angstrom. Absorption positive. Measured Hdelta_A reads 3.4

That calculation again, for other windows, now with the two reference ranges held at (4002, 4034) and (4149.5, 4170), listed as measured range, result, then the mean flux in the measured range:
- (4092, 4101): 1.7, 7.43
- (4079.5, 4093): 1.1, 8.48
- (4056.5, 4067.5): -0.7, 9.89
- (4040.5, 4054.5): -0.9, 9.91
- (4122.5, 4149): -0.9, 9.38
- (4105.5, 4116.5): 0.5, 8.72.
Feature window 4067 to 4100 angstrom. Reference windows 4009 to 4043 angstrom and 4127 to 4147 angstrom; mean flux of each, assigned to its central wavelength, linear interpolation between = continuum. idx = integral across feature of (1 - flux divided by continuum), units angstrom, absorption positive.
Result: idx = 3.0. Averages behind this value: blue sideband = 9.62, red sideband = 9.32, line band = 8.6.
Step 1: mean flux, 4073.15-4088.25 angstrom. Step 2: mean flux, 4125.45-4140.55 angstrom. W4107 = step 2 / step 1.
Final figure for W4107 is 1.1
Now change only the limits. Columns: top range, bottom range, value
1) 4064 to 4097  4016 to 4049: 0.91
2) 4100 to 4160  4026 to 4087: 0.96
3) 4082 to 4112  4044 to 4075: 0.86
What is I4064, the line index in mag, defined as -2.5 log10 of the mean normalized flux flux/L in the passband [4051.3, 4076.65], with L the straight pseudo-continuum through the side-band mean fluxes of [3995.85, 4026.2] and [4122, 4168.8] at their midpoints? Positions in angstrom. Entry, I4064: -0.055 mag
